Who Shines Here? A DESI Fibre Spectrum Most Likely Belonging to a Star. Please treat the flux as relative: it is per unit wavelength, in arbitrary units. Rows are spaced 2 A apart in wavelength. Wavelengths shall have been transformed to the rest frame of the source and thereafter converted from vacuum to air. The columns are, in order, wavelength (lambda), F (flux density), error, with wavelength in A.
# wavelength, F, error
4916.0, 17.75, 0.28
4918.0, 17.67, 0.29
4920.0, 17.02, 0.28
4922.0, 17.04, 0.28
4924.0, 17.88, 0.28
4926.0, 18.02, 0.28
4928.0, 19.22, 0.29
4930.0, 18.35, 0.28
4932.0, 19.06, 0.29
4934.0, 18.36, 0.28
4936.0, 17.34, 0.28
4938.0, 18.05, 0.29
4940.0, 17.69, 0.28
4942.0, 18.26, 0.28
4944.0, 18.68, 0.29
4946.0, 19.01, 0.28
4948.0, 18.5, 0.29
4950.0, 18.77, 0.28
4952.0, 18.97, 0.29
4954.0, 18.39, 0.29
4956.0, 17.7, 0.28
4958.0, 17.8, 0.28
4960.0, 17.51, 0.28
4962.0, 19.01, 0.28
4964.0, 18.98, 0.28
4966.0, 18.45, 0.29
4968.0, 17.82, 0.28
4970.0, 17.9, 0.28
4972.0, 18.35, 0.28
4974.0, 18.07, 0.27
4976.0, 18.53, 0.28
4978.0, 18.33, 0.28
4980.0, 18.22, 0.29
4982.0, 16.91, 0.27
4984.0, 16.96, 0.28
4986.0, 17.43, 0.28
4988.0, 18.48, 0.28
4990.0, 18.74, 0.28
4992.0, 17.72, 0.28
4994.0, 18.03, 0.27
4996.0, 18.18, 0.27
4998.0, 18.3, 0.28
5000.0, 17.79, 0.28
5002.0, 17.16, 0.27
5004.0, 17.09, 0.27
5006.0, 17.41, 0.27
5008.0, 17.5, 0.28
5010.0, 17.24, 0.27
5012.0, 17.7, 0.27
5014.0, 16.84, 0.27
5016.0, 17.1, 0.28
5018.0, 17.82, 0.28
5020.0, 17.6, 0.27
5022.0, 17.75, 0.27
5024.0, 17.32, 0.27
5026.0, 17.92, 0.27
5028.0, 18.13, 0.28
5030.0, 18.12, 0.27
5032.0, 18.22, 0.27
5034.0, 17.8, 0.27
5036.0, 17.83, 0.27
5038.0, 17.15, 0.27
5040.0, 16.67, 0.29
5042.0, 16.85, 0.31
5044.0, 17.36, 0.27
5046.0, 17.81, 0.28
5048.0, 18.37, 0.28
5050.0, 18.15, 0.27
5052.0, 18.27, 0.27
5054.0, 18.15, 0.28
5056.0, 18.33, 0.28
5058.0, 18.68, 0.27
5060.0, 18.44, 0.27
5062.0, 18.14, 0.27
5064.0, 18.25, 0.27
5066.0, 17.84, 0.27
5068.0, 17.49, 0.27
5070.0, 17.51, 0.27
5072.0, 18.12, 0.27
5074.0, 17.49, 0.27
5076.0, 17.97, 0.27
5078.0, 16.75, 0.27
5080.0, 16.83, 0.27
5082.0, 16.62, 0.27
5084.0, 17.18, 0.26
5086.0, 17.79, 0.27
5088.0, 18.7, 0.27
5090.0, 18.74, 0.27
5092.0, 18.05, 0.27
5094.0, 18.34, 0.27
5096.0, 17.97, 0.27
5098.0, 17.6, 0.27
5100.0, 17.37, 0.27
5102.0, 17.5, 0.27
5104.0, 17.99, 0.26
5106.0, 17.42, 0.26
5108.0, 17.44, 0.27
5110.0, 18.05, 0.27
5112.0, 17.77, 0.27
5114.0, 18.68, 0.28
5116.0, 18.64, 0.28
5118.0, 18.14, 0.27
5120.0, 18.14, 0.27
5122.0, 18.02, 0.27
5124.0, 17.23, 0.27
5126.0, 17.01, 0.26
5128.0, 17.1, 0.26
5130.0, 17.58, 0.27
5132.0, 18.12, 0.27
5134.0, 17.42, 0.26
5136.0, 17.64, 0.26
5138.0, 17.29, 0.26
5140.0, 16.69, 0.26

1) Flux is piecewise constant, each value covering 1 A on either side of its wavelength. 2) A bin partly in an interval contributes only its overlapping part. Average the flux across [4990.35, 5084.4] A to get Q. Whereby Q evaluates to 17.7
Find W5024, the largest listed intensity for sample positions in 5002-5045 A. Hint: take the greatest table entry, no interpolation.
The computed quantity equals 18.22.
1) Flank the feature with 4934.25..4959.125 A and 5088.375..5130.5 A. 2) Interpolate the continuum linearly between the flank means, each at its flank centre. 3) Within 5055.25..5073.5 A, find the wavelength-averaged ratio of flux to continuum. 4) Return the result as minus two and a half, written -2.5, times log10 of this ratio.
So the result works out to -0.006 mag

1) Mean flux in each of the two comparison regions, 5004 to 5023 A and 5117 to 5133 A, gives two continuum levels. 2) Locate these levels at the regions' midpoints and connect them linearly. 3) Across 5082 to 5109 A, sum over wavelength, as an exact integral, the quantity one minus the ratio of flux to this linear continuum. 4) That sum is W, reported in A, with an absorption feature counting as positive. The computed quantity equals -0.3 A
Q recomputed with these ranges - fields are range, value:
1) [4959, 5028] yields 17.8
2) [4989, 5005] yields 17.9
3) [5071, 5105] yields 17.7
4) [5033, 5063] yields 17.9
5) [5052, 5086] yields 17.8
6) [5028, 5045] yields 17.5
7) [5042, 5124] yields 17.9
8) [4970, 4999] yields 18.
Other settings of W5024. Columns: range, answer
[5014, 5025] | 17.82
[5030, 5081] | 18.68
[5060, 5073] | 18.44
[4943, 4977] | 19.01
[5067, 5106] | 18.74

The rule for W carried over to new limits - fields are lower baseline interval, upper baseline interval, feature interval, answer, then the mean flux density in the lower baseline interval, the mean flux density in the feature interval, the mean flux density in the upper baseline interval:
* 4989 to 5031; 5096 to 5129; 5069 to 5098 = 0.0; 17.7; 17.7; 17.8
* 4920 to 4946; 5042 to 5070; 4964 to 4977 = -0.1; 18.2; 18.2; 18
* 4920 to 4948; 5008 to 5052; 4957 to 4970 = -0.2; 18.2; 18.2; 17.6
